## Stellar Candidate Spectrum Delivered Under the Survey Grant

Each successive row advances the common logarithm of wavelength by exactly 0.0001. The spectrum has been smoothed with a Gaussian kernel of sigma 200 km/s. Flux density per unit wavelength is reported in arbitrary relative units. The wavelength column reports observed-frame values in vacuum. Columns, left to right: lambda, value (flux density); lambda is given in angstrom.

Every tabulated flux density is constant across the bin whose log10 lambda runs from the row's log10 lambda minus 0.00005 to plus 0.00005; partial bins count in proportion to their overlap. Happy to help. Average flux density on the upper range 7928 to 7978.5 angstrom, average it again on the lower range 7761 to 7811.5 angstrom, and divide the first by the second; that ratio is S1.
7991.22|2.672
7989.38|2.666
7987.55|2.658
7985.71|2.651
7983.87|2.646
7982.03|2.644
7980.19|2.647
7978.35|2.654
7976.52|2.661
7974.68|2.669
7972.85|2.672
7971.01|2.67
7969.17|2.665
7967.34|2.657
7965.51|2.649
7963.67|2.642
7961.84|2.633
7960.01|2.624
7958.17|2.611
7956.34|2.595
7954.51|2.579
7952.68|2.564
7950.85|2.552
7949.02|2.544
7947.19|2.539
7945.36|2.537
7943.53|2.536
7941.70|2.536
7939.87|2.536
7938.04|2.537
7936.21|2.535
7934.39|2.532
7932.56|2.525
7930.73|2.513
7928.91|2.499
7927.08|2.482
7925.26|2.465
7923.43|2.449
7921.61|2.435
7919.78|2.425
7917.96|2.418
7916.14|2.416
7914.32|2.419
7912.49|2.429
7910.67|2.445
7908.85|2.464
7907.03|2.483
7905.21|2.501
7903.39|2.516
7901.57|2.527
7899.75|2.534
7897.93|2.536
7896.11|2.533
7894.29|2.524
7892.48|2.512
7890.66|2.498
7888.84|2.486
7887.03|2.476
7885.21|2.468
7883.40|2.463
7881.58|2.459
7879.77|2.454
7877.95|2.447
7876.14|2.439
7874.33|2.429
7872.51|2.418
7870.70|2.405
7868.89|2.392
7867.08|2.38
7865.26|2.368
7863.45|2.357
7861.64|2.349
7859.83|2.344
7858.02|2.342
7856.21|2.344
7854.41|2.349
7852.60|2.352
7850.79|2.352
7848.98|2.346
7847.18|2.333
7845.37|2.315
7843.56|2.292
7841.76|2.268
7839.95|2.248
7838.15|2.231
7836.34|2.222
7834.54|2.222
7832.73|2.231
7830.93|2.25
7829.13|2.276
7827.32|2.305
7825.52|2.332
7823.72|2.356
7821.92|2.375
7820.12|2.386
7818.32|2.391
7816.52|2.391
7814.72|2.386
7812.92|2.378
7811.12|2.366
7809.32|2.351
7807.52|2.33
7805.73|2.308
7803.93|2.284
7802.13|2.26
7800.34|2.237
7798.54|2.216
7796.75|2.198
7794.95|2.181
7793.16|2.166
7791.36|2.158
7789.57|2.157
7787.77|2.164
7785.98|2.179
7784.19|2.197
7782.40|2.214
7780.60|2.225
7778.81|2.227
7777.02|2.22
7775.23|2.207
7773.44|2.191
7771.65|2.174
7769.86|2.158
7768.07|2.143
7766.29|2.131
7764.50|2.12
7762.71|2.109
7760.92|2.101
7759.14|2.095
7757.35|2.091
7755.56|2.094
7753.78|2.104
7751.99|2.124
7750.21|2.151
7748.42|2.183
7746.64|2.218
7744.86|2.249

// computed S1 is 1.2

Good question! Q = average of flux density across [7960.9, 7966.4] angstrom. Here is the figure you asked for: 2.64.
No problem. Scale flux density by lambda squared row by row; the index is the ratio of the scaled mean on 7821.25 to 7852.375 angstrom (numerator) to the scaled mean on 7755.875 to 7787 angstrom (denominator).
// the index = 1.1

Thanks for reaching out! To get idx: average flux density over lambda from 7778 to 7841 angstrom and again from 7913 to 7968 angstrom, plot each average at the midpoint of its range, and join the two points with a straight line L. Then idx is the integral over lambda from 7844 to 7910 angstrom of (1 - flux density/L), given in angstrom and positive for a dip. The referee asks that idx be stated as -0.69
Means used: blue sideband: 2.27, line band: 2.43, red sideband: 2.53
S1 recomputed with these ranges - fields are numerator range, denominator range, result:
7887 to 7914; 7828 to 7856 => 1.09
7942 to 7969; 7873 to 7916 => 1.05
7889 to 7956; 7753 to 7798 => 1.16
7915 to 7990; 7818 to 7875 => 1.10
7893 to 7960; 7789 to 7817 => 1.10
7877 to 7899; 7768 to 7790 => 1.14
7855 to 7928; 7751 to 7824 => 1.10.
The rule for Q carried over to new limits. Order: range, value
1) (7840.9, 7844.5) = 2.28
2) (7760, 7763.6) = 2.11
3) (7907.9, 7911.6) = 2.46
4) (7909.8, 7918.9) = 2.43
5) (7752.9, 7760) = 2.1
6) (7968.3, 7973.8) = 2.67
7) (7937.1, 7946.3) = 2.53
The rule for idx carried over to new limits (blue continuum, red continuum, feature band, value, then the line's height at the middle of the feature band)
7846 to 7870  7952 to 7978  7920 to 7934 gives 0.3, 2.54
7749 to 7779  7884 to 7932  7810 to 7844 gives -0.3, 2.29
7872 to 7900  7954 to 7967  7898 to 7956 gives 1.3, 2.56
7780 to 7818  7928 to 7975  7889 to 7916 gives -0.2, 2.48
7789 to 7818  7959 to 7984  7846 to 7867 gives 0.4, 2.4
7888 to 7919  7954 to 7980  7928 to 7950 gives 0.4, 2.57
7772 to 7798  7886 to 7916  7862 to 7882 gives 0.0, 2.42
